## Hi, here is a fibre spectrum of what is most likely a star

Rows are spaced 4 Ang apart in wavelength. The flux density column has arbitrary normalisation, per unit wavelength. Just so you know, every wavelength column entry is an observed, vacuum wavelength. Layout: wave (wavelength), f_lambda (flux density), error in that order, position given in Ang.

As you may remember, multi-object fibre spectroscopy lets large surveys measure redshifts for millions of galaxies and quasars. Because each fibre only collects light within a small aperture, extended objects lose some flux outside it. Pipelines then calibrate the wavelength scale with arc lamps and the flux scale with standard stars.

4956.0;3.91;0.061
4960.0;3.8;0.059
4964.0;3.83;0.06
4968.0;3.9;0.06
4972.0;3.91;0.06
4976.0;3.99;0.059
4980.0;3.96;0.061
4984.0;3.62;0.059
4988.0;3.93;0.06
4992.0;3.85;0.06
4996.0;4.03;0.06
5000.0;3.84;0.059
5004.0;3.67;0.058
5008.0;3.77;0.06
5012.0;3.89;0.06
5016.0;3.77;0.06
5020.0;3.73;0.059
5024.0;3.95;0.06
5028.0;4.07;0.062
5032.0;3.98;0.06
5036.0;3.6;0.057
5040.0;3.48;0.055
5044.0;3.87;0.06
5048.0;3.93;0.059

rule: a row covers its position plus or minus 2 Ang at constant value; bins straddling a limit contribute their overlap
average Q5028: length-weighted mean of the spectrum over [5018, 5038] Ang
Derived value 3.87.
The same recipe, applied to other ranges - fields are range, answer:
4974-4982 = 3.98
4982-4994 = 3.8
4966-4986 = 3.88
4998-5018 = 3.79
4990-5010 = 3.83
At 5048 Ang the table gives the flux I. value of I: 3.93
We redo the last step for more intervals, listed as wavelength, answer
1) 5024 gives 3.95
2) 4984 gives 3.62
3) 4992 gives 3.85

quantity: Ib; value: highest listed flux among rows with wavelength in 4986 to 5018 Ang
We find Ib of 4.03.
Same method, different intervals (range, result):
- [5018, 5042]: 4.07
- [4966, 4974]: 3.91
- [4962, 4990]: 3.99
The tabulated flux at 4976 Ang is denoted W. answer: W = 3.99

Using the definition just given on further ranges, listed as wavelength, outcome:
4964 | 3.83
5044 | 3.87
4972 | 3.91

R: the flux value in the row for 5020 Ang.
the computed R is 3.73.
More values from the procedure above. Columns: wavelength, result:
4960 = 3.8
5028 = 4.07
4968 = 3.9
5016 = 3.77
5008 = 3.77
